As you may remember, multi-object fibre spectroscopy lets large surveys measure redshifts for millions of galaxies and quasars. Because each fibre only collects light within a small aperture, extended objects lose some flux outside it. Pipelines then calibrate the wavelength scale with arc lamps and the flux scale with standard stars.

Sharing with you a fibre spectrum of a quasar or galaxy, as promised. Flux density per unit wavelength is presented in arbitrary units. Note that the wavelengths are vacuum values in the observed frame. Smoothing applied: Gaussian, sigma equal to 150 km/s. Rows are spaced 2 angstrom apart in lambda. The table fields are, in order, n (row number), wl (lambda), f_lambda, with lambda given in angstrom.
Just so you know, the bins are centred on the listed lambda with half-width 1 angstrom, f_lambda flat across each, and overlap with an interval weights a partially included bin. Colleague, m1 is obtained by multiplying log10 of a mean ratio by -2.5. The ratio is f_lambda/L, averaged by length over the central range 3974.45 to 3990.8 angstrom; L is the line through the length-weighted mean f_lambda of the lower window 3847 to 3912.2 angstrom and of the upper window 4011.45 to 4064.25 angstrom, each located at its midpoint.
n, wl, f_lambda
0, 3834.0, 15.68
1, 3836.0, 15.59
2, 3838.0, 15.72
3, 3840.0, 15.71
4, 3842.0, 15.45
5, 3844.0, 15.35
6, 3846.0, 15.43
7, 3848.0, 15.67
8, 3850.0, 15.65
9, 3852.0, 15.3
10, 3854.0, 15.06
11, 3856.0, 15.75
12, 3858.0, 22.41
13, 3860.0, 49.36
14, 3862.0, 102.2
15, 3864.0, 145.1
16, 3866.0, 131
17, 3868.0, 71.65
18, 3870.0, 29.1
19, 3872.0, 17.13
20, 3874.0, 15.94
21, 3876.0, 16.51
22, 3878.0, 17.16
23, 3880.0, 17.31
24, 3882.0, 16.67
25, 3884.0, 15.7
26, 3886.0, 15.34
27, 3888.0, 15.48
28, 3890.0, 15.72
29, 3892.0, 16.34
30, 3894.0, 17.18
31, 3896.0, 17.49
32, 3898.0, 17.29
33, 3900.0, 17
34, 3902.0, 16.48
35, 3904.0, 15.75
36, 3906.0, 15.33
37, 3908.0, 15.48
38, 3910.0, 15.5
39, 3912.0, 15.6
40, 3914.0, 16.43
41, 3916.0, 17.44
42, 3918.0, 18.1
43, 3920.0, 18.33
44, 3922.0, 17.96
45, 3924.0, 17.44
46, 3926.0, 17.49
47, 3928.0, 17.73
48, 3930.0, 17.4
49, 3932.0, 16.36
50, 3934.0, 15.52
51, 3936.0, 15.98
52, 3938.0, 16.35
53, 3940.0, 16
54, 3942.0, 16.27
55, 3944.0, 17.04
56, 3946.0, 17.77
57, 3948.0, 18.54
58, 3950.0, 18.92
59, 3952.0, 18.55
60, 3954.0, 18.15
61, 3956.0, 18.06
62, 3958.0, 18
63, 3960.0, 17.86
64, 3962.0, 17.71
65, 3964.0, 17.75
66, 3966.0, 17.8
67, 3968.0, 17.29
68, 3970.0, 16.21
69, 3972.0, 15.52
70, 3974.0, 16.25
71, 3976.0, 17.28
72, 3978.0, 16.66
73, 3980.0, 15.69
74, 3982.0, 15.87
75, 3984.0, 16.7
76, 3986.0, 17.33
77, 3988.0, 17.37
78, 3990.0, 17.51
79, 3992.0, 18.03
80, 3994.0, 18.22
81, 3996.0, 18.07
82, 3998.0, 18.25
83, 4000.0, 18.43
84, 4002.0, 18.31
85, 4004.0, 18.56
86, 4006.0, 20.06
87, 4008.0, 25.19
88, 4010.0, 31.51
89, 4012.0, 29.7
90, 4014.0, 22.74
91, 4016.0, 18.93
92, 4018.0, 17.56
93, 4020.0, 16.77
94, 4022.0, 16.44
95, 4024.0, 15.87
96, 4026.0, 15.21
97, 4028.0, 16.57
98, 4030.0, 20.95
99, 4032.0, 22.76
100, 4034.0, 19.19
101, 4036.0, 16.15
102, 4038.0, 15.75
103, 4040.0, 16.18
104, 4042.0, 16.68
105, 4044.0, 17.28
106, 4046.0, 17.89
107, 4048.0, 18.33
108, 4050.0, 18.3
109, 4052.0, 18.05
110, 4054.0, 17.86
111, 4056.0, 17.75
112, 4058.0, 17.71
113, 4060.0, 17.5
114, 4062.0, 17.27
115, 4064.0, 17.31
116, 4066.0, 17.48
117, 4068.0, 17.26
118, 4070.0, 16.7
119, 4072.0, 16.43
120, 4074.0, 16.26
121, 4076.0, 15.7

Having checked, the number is 0.30 mag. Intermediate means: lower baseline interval 29.6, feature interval 16.8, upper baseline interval 18.2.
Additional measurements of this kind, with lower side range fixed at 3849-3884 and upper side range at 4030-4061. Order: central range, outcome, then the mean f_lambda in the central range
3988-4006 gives 0.31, 18.2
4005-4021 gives -0.03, 22.8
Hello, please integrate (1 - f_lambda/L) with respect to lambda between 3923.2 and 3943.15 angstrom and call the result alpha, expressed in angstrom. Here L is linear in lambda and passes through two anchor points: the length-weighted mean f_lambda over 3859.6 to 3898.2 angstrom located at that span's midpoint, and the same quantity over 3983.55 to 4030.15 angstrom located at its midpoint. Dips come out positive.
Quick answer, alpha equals 9.0 angstrom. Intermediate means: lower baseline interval 38.2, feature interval 16.6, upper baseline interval 19.3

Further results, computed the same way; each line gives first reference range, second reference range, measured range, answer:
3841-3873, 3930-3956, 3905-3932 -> 8.2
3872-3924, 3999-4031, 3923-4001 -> 5.3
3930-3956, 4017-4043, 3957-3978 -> 0.1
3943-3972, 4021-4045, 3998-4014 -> -4.8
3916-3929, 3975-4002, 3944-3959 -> -0.5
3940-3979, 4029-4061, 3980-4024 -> -4.2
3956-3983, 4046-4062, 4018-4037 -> -0.2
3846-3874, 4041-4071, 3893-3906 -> 7.7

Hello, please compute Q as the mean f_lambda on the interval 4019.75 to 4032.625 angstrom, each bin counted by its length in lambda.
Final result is 17.7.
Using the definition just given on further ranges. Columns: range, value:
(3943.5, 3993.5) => 17.4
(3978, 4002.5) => 17.4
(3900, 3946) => 16.7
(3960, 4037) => 18.6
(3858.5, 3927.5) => 29.1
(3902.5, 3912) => 15.6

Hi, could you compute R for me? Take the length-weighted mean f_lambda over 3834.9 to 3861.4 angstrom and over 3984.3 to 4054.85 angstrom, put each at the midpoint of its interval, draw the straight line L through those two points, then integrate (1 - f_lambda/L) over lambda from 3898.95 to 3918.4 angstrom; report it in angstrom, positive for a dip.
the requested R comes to 3.3 angstrom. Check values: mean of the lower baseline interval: 19.9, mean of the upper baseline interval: 18.9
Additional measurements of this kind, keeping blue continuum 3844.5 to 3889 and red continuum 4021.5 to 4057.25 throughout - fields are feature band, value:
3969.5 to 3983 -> 4.5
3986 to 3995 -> 2.0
